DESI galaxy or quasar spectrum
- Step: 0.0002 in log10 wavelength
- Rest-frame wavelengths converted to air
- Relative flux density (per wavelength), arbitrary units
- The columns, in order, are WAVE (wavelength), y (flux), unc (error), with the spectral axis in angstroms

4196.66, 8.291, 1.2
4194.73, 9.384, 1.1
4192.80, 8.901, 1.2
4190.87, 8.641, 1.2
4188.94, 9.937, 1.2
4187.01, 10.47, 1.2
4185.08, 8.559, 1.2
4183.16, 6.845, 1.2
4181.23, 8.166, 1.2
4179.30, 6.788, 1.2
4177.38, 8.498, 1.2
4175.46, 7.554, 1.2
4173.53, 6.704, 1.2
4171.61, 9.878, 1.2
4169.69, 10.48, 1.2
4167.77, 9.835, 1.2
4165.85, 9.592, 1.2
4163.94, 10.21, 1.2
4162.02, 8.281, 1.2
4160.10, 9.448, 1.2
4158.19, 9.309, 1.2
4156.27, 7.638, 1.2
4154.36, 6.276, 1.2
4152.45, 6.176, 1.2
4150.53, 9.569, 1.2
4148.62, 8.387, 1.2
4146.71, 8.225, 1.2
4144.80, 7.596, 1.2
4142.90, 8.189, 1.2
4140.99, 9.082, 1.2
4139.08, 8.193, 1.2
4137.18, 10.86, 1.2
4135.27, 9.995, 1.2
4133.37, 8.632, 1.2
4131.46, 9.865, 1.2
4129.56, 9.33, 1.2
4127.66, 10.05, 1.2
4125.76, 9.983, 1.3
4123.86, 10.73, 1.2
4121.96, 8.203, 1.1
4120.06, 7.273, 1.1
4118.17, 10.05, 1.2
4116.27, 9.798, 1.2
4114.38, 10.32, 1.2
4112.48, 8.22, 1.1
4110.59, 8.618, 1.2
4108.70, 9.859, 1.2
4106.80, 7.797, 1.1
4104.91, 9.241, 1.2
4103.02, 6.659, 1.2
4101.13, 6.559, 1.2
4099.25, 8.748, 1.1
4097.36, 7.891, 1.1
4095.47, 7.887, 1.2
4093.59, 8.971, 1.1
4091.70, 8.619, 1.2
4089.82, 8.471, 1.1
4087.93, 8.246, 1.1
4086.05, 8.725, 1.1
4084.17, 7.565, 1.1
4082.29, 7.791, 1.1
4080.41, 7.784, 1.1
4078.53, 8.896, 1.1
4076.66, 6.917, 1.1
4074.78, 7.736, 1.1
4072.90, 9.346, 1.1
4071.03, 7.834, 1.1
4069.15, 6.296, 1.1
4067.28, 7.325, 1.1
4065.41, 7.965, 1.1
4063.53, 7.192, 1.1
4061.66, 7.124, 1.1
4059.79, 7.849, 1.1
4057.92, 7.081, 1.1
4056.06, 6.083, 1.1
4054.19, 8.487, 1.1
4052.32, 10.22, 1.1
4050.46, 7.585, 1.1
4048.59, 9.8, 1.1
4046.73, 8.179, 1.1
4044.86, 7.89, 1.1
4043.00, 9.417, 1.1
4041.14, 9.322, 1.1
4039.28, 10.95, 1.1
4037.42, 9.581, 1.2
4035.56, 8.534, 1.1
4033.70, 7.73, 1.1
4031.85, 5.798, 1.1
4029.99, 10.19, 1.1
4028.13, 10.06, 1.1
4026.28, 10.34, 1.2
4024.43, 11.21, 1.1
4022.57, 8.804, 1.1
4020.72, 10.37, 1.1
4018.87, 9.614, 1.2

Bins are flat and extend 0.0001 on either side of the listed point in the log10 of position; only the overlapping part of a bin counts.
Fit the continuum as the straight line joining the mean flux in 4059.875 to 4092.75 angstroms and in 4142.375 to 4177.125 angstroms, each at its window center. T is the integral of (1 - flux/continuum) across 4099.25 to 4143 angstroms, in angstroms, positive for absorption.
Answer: -4.3 angstroms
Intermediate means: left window 7.87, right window 8.52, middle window 9.03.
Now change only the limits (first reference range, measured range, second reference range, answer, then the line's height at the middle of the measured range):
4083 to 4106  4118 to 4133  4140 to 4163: -2.24 angstroms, 8.16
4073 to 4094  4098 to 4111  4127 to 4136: 0.88 angstroms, 8.78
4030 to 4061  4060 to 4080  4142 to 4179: 1.85 angstroms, 8.46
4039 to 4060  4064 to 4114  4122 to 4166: 3.42 angstroms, 8.69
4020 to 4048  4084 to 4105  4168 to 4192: 2.00 angstroms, 8.96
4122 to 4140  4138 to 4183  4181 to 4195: 4.06 angstroms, 9.25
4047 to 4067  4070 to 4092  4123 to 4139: 1.04 angstroms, 8.54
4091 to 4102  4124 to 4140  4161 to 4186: -2.60 angstroms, 8.32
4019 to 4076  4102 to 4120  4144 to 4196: -0.63 angstroms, 8.56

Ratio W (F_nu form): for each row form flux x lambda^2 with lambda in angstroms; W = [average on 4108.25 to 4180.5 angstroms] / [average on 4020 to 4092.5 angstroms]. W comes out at 1.10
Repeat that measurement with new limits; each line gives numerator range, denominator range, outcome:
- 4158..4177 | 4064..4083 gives 1.23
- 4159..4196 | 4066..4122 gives 1.12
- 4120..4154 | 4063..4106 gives 1.15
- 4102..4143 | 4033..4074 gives 1.15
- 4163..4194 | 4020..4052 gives 1.03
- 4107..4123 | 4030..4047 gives 1.07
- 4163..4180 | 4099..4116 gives 1.08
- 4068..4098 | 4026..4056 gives 0.93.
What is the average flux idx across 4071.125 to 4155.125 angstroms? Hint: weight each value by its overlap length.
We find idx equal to 8.57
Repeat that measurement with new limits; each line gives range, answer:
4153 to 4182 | 8.55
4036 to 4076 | 8.24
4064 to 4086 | 7.79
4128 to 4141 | 9.47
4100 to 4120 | 8.65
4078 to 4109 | 8.17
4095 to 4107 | 7.83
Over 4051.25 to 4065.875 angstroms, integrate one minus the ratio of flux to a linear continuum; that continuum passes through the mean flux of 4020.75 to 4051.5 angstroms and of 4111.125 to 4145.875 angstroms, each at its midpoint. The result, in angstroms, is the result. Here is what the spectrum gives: 2.3 angstroms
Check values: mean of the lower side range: 9.13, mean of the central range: 7.74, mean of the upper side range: 9.23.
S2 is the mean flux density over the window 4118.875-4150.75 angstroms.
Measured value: 9.07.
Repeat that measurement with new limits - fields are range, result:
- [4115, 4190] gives 8.84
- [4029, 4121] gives 8.3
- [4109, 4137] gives 9.42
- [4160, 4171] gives 9.66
